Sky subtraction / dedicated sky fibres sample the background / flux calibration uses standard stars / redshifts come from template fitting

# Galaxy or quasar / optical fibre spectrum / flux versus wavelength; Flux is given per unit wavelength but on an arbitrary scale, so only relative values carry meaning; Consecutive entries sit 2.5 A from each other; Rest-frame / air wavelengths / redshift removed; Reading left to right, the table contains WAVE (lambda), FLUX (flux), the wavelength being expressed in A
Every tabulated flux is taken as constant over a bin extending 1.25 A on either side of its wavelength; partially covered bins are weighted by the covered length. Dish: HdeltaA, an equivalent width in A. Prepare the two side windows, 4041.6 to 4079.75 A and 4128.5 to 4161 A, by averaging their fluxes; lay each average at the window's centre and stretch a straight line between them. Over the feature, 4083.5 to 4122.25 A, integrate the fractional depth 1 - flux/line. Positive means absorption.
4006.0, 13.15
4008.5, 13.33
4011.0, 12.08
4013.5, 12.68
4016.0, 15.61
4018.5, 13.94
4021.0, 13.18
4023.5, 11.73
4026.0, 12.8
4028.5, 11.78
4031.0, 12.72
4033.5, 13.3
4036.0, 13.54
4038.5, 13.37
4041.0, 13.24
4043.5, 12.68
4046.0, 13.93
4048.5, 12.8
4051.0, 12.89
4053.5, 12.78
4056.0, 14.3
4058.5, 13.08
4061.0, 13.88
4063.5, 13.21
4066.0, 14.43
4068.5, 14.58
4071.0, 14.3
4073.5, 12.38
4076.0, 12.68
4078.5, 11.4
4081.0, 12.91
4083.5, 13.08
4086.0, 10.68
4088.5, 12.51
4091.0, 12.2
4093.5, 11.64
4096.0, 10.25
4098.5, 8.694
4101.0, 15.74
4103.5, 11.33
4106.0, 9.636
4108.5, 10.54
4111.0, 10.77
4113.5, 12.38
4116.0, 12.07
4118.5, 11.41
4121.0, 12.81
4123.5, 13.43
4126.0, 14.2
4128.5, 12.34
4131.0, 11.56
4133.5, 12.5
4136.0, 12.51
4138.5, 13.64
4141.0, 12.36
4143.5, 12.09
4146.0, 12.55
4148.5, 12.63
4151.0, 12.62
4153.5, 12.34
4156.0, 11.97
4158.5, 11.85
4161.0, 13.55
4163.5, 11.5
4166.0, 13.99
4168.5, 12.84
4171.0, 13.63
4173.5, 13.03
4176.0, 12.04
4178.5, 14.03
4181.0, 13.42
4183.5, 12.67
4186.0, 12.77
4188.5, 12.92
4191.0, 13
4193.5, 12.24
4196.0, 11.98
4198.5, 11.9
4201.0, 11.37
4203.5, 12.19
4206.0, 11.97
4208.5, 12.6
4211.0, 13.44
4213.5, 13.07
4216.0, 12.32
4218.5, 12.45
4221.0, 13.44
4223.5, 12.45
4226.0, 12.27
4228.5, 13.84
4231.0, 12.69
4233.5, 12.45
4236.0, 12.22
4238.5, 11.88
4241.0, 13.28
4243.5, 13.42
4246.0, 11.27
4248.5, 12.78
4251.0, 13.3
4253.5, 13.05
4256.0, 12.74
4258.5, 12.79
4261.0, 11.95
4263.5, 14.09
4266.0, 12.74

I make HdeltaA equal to 3.9 A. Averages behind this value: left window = 13.3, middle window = 11.6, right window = 12.4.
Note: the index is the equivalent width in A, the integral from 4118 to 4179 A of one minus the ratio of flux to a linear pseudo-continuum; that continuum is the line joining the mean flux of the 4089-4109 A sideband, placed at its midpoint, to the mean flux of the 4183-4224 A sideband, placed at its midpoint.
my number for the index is -4.1 A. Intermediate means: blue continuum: 11.3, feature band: 12.7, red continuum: 12.5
